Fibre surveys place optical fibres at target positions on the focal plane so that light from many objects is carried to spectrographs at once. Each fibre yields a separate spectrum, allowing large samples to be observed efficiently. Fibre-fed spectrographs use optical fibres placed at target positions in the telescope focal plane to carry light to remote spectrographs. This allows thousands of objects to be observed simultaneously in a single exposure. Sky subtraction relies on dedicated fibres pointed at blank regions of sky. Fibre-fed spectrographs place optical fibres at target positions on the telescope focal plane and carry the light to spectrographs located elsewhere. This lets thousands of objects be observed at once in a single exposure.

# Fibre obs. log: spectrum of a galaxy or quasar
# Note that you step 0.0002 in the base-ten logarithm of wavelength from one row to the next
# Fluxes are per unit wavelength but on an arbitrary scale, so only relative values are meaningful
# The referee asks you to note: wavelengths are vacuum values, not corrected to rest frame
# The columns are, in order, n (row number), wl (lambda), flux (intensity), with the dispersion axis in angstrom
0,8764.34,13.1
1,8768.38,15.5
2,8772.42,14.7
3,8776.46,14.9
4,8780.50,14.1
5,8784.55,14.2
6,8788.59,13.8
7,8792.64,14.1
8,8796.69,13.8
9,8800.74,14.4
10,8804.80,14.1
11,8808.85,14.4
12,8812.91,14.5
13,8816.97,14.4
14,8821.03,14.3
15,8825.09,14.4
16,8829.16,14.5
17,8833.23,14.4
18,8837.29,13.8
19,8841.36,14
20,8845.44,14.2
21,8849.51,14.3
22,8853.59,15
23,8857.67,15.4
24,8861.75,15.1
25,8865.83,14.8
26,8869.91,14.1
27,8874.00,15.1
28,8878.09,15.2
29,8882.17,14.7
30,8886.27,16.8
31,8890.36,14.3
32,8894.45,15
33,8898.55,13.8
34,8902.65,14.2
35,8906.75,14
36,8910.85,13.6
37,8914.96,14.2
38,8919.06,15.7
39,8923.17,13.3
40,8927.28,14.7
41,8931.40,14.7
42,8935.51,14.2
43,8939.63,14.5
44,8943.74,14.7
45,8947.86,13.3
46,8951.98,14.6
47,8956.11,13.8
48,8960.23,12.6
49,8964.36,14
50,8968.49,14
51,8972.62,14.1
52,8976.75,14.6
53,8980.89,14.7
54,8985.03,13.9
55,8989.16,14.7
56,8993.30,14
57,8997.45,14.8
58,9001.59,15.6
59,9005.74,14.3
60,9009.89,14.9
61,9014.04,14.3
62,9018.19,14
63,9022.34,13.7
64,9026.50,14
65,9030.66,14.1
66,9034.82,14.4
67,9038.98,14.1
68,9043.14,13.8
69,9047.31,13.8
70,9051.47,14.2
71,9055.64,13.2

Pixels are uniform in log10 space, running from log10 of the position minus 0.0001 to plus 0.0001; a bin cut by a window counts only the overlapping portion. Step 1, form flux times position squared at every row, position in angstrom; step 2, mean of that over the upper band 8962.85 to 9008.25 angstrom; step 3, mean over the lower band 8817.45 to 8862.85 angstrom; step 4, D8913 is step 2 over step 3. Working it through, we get 1.03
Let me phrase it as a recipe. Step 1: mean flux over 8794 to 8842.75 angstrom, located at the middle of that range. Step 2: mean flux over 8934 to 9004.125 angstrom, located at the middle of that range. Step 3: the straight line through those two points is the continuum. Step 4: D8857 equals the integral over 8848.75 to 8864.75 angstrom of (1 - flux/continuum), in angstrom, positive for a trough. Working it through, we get -0.8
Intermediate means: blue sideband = 14.3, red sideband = 14.2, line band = 15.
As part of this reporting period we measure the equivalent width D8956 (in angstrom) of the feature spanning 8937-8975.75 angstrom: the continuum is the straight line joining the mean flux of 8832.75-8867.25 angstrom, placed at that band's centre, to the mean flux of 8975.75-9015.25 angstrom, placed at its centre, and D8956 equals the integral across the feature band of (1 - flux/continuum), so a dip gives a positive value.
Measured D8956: 1.6 angstrom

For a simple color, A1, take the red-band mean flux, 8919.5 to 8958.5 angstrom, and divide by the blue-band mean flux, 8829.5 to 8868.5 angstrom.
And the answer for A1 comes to 1.0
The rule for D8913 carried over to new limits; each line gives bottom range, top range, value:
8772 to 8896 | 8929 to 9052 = 1.01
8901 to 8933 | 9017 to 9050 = 1.00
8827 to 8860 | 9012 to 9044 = 1.01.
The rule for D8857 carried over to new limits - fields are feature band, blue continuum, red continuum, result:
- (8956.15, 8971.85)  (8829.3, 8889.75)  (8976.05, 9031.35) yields 1.0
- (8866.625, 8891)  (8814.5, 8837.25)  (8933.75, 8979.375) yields -1.4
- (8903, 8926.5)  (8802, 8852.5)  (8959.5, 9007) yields 0.2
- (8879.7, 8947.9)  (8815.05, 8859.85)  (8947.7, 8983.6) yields -1.5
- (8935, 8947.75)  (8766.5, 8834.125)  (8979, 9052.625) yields 0.0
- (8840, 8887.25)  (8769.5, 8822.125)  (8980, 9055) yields -1.9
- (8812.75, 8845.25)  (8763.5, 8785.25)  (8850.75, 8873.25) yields 1.0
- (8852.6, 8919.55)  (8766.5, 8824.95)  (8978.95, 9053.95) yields -1.9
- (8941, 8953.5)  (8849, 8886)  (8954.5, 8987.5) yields 0.0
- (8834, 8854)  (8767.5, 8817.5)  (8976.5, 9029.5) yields 0.2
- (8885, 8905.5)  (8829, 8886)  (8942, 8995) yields -0.3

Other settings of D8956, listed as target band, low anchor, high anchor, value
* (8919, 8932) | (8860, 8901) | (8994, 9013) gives 0.4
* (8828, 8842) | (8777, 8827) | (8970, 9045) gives 0.1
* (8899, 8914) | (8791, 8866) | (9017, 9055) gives 0.3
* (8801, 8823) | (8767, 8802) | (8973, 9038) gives 0.0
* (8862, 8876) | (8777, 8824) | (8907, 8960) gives -0.5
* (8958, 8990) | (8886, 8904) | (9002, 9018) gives 1.2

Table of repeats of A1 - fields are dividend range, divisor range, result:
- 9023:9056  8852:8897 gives 0.93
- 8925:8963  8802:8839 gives 0.99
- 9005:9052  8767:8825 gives 0.98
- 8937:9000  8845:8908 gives 0.96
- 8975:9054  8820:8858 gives 0.99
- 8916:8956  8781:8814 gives 1.02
